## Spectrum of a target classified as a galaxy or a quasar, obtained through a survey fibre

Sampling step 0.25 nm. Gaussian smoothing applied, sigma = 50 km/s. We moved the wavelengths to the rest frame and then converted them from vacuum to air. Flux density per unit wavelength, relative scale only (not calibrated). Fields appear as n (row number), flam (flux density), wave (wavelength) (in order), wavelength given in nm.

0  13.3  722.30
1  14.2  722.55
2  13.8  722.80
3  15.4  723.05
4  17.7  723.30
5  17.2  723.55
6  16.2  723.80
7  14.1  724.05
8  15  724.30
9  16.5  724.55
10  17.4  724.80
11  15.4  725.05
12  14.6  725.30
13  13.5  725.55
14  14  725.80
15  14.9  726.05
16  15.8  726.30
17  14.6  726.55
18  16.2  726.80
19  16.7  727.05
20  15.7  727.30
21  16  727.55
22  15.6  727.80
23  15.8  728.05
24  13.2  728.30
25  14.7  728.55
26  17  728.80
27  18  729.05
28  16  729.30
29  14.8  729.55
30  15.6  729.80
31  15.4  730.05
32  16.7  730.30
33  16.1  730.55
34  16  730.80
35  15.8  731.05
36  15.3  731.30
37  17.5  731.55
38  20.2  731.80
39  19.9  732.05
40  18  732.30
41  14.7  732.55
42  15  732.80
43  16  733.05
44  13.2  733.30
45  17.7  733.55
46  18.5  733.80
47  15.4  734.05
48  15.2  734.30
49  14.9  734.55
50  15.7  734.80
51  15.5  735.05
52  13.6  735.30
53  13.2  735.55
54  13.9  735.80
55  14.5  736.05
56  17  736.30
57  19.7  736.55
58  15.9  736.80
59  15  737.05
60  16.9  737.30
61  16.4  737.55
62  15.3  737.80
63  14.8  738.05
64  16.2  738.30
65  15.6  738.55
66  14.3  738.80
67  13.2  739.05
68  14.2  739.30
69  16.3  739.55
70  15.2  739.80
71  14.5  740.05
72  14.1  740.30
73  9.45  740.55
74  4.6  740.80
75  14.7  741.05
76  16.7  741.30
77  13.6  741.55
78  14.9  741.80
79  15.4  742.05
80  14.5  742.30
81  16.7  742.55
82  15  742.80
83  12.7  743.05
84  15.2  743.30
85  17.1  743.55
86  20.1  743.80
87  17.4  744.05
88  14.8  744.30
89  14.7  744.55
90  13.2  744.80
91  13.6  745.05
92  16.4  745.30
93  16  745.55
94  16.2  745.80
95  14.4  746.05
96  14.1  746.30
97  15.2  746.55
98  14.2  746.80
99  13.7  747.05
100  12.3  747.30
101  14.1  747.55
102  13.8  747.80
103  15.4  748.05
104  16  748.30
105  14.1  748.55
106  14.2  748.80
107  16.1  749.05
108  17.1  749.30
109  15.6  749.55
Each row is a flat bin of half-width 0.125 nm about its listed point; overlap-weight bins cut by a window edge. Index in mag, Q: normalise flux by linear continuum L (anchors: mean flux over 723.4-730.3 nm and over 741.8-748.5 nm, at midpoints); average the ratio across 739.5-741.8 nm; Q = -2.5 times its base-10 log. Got 0.15 mag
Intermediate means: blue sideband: 15.6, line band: 13.2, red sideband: 15.1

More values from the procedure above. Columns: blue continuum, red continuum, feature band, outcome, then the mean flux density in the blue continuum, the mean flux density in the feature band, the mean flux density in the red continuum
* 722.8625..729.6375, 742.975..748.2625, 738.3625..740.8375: 0.127 mag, 15.6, 13.5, 15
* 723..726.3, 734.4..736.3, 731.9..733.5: -0.097 mag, 15.5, 16.3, 14.6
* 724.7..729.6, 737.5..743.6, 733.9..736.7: -0.040 mag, 15.5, 15.4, 14.4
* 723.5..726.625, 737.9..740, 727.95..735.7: -0.057 mag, 15.3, 15.9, 15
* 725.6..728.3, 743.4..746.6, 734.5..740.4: 0.019 mag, 15.4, 15.3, 15.6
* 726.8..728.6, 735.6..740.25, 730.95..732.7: -0.124 mag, 15.5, 17.3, 15.4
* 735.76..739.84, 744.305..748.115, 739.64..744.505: 0.032 mag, 15.6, 14.6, 14.5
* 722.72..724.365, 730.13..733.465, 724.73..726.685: 0.066 mag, 15.7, 15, 16.5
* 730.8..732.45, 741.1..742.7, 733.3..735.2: 0.073 mag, 17.6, 15.9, 15.3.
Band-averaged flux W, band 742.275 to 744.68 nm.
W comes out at 15.9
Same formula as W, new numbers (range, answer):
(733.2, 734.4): 16.1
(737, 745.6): 14.8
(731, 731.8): 16.9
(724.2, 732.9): 15.9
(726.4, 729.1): 15.7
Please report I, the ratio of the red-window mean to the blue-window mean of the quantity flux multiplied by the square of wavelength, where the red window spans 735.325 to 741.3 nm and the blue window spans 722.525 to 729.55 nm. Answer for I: 1.0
